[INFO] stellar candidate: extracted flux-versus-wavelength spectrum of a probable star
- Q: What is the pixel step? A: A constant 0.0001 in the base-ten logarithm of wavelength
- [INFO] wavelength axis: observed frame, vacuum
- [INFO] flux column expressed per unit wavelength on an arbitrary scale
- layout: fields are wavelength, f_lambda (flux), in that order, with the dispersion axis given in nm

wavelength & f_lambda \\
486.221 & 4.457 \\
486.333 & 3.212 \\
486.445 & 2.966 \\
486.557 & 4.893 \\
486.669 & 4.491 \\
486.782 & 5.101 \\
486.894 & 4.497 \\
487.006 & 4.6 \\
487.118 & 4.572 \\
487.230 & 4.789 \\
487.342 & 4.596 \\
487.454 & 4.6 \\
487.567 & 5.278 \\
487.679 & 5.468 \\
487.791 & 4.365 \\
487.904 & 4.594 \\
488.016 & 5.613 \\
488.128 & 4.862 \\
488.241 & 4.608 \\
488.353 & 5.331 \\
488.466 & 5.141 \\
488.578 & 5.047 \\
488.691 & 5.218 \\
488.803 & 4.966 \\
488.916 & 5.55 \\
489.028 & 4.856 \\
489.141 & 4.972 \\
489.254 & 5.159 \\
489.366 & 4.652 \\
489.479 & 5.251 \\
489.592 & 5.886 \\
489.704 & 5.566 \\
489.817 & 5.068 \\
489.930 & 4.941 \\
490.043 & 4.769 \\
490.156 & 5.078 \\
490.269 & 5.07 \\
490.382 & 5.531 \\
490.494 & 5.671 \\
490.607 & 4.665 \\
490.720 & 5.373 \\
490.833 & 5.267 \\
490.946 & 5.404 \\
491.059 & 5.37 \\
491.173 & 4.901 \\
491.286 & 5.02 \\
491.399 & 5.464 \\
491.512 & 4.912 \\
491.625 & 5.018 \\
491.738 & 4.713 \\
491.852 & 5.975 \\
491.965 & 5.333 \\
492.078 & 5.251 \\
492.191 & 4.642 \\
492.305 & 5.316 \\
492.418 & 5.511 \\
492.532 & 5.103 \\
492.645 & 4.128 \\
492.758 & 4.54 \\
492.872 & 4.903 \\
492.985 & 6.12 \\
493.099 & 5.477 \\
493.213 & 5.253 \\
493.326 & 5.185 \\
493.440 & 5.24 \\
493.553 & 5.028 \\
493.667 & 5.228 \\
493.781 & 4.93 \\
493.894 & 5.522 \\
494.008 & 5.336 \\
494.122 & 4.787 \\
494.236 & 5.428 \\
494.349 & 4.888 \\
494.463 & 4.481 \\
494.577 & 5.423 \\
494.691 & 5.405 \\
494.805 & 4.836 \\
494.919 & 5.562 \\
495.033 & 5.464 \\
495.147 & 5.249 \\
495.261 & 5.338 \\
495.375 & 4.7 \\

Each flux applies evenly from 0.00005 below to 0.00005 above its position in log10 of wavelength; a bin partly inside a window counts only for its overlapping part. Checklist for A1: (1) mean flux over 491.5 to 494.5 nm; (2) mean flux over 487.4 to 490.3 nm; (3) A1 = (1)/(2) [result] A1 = 1.01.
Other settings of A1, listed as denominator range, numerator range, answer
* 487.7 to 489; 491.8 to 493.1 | 1.03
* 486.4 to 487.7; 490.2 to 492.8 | 1.11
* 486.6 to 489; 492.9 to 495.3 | 1.07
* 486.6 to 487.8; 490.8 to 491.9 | 1.09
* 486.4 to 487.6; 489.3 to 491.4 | 1.14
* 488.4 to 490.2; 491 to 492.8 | 0.99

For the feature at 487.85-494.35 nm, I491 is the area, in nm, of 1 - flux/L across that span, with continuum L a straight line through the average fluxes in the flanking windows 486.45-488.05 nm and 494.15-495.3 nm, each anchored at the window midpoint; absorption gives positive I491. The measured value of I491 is -0.23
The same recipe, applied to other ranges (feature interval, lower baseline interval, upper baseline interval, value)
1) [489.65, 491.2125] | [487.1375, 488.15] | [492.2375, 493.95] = -0.05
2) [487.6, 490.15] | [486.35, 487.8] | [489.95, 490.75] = -0.10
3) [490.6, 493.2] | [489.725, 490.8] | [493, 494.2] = 0.01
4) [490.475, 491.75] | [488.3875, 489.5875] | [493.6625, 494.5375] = -0.01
